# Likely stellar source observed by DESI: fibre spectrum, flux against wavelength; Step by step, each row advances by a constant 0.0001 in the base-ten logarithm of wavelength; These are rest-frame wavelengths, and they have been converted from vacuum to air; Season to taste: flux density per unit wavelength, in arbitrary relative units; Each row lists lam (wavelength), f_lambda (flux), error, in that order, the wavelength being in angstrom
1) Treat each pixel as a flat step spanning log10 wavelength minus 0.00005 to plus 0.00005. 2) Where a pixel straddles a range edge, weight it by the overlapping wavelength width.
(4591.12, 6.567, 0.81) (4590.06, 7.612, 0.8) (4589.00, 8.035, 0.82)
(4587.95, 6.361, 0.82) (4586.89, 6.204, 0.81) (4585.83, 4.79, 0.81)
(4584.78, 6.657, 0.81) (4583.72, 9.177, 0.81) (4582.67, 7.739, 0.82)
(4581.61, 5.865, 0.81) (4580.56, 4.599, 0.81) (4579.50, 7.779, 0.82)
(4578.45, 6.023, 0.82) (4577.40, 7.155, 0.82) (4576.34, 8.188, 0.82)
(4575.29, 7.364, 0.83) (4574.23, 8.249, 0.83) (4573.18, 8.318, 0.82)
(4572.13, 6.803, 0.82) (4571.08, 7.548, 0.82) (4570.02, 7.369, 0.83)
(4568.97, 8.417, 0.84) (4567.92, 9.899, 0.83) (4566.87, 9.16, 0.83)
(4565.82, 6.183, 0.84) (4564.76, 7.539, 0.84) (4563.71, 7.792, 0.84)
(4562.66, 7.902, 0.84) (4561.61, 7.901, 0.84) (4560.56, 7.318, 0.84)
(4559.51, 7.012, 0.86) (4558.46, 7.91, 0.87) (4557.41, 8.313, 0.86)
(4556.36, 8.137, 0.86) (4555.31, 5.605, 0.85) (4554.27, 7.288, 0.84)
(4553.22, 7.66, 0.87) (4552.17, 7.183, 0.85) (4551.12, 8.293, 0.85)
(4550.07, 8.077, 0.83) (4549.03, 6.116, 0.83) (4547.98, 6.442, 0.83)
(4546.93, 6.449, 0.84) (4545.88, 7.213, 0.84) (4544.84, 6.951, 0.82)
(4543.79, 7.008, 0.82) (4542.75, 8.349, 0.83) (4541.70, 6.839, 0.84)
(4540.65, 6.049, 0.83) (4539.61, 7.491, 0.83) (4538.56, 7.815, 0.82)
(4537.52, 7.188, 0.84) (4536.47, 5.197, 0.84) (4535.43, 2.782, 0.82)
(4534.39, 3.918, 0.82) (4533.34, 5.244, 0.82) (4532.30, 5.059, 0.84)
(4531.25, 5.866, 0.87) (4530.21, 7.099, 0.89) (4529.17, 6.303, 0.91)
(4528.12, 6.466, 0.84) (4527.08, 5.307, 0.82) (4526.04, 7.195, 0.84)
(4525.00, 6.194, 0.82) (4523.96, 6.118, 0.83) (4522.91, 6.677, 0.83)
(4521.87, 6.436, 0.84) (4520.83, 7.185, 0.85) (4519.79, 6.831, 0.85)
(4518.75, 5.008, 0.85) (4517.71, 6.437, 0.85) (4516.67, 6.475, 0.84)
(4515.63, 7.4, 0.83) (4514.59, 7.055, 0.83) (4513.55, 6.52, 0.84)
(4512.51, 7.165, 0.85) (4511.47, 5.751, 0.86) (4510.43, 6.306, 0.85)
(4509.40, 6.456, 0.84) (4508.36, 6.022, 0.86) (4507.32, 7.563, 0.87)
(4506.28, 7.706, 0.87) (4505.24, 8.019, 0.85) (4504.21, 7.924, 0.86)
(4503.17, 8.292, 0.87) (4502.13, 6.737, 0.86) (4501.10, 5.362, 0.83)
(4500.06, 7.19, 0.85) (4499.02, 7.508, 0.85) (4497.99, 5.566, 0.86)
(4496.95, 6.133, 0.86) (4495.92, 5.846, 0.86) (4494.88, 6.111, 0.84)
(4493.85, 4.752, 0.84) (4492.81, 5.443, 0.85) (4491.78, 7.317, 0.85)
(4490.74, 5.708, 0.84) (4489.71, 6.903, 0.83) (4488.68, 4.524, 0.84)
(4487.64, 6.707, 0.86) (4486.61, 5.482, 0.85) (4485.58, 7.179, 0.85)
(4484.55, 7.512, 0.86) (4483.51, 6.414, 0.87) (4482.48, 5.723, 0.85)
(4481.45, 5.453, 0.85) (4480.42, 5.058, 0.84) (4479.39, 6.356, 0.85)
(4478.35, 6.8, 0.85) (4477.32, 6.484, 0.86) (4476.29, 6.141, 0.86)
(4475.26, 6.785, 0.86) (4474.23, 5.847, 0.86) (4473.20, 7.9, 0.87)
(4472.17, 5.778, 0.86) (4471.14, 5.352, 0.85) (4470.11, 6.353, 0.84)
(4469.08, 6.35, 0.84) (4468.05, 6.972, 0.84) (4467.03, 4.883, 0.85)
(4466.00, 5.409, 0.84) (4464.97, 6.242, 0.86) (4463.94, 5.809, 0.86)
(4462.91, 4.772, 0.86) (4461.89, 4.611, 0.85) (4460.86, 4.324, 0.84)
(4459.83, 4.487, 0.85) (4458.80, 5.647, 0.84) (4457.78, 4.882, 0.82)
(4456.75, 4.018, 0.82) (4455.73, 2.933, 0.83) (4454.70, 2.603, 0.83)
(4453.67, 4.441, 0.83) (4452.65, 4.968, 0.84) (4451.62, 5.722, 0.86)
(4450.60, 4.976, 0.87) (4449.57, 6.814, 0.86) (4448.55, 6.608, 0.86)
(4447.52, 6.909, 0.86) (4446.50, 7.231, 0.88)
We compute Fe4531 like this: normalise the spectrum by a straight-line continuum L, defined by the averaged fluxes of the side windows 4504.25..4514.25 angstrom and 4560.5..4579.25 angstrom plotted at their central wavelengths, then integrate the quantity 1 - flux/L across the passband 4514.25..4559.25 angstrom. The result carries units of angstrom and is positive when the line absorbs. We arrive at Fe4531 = 4.1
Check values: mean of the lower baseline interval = 6.89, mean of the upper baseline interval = 7.74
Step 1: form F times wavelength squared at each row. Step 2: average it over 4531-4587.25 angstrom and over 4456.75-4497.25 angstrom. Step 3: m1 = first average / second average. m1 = 1.2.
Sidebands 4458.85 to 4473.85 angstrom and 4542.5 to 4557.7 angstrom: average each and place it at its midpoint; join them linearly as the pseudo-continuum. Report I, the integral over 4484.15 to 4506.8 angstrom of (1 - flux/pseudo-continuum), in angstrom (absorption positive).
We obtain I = -1.2 angstrom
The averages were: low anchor 5.66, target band 6.54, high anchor 7.24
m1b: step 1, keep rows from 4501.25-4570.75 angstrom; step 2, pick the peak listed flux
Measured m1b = 9.899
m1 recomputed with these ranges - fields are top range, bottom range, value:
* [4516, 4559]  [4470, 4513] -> 1.05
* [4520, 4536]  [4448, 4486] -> 1.07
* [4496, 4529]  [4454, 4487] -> 1.20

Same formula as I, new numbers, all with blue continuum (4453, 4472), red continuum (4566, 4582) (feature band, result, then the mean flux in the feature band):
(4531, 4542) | 1.5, 5.74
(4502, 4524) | -2.5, 6.84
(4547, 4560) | -0.5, 7.31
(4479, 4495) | -1.4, 6.04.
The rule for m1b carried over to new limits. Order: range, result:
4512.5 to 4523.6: 7.4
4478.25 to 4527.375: 8.292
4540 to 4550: 8.349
